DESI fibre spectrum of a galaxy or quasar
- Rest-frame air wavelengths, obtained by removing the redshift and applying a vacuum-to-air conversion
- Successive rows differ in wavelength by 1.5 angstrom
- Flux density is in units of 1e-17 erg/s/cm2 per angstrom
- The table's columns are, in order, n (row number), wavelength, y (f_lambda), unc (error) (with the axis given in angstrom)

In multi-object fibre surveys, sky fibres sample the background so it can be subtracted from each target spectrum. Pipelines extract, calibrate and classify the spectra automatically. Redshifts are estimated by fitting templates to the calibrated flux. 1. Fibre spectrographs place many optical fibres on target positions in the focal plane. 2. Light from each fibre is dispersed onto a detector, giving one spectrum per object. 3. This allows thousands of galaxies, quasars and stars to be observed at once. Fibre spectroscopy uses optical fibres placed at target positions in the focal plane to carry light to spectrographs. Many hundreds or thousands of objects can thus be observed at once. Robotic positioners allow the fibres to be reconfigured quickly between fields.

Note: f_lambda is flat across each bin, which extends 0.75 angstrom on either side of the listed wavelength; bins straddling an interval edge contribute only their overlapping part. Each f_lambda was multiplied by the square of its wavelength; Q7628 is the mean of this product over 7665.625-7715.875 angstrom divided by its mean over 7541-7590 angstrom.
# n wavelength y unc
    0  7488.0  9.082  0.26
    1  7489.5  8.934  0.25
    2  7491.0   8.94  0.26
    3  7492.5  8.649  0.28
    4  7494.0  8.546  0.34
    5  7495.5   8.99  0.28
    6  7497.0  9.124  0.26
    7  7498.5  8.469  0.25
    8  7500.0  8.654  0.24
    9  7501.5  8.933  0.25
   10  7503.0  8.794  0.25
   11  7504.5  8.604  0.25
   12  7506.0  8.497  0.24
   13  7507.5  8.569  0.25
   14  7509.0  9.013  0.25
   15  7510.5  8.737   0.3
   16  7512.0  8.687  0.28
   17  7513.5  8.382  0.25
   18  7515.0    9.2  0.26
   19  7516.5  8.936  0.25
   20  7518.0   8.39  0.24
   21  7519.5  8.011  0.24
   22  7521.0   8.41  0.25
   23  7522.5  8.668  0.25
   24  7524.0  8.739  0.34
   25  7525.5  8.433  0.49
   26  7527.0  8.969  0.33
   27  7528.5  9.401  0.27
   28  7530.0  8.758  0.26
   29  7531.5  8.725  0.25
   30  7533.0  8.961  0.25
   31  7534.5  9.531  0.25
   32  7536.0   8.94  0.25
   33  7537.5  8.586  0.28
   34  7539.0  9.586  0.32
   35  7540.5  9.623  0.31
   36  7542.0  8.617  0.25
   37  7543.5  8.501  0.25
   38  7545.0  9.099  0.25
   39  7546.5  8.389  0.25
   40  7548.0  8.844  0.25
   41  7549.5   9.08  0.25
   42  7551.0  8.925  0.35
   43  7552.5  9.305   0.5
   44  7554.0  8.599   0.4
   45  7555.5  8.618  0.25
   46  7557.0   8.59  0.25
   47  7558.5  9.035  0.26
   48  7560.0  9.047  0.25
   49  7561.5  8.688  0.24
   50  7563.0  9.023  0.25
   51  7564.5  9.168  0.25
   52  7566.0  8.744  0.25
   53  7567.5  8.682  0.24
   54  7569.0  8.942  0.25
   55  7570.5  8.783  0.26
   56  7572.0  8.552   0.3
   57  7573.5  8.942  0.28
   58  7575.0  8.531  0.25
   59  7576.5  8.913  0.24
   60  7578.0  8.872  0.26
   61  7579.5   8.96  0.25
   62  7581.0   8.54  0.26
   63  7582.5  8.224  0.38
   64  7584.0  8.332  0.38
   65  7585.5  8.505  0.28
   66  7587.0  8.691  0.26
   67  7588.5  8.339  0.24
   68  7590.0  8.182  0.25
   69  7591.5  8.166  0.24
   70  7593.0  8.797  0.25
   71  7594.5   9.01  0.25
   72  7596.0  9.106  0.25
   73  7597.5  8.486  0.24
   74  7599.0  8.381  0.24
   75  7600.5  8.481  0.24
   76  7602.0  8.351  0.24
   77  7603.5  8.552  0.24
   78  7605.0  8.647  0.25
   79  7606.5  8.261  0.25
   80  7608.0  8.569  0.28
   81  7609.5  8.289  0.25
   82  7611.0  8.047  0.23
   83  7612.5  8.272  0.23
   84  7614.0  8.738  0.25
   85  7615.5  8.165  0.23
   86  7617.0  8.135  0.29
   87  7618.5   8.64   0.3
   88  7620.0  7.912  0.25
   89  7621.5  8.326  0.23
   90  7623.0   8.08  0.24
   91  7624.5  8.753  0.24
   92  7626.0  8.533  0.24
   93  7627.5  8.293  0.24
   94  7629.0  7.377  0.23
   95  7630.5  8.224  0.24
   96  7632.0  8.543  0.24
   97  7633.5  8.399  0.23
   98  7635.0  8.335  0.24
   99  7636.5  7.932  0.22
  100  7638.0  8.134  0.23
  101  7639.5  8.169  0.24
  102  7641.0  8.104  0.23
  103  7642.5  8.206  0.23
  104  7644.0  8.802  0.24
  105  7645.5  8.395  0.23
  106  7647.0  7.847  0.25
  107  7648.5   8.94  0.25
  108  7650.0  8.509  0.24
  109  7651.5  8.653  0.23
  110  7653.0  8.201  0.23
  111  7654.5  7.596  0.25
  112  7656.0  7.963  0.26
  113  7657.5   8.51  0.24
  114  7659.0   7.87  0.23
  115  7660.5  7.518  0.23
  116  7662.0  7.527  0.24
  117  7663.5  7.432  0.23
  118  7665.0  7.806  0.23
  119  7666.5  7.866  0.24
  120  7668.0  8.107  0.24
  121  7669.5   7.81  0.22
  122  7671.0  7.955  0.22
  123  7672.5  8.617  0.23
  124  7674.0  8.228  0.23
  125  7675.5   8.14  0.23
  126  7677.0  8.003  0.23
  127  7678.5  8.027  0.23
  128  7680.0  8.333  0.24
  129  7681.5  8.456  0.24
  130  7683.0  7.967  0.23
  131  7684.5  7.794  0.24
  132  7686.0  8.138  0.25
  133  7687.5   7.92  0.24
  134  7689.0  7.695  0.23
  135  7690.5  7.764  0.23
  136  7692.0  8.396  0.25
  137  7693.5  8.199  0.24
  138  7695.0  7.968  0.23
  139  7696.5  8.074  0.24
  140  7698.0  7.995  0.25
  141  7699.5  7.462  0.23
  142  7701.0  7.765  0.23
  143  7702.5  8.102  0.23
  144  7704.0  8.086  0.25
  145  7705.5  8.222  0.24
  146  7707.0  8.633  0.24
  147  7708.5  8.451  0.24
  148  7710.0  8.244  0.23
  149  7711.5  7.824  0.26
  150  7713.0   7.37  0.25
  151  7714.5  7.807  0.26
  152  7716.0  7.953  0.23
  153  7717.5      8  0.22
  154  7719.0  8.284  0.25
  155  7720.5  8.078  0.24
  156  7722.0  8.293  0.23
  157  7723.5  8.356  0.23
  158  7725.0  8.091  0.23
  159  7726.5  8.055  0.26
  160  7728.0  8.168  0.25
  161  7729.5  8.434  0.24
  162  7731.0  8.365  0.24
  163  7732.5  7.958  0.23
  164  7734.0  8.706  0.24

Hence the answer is 0.95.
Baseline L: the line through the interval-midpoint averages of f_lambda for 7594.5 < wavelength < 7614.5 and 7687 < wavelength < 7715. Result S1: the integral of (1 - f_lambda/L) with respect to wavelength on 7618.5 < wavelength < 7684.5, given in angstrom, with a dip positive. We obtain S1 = 0.8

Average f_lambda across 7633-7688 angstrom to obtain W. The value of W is 8.11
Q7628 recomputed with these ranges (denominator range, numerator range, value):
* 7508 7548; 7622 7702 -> 0.95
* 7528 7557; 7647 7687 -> 0.93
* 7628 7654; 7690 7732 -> 1.00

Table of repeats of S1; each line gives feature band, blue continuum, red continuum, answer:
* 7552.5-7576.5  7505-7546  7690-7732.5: -0.44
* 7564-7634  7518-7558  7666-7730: 0.40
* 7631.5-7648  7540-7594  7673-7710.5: 0.18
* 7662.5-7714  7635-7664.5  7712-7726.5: 0.30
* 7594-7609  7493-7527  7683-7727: -0.35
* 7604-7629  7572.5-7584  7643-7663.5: 0.26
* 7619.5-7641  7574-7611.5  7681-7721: 0.37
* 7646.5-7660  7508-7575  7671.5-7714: 0.06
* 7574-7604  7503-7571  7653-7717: -0.15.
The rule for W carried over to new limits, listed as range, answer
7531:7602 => 8.78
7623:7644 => 8.25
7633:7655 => 8.29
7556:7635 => 8.53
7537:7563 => 8.9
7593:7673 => 8.26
